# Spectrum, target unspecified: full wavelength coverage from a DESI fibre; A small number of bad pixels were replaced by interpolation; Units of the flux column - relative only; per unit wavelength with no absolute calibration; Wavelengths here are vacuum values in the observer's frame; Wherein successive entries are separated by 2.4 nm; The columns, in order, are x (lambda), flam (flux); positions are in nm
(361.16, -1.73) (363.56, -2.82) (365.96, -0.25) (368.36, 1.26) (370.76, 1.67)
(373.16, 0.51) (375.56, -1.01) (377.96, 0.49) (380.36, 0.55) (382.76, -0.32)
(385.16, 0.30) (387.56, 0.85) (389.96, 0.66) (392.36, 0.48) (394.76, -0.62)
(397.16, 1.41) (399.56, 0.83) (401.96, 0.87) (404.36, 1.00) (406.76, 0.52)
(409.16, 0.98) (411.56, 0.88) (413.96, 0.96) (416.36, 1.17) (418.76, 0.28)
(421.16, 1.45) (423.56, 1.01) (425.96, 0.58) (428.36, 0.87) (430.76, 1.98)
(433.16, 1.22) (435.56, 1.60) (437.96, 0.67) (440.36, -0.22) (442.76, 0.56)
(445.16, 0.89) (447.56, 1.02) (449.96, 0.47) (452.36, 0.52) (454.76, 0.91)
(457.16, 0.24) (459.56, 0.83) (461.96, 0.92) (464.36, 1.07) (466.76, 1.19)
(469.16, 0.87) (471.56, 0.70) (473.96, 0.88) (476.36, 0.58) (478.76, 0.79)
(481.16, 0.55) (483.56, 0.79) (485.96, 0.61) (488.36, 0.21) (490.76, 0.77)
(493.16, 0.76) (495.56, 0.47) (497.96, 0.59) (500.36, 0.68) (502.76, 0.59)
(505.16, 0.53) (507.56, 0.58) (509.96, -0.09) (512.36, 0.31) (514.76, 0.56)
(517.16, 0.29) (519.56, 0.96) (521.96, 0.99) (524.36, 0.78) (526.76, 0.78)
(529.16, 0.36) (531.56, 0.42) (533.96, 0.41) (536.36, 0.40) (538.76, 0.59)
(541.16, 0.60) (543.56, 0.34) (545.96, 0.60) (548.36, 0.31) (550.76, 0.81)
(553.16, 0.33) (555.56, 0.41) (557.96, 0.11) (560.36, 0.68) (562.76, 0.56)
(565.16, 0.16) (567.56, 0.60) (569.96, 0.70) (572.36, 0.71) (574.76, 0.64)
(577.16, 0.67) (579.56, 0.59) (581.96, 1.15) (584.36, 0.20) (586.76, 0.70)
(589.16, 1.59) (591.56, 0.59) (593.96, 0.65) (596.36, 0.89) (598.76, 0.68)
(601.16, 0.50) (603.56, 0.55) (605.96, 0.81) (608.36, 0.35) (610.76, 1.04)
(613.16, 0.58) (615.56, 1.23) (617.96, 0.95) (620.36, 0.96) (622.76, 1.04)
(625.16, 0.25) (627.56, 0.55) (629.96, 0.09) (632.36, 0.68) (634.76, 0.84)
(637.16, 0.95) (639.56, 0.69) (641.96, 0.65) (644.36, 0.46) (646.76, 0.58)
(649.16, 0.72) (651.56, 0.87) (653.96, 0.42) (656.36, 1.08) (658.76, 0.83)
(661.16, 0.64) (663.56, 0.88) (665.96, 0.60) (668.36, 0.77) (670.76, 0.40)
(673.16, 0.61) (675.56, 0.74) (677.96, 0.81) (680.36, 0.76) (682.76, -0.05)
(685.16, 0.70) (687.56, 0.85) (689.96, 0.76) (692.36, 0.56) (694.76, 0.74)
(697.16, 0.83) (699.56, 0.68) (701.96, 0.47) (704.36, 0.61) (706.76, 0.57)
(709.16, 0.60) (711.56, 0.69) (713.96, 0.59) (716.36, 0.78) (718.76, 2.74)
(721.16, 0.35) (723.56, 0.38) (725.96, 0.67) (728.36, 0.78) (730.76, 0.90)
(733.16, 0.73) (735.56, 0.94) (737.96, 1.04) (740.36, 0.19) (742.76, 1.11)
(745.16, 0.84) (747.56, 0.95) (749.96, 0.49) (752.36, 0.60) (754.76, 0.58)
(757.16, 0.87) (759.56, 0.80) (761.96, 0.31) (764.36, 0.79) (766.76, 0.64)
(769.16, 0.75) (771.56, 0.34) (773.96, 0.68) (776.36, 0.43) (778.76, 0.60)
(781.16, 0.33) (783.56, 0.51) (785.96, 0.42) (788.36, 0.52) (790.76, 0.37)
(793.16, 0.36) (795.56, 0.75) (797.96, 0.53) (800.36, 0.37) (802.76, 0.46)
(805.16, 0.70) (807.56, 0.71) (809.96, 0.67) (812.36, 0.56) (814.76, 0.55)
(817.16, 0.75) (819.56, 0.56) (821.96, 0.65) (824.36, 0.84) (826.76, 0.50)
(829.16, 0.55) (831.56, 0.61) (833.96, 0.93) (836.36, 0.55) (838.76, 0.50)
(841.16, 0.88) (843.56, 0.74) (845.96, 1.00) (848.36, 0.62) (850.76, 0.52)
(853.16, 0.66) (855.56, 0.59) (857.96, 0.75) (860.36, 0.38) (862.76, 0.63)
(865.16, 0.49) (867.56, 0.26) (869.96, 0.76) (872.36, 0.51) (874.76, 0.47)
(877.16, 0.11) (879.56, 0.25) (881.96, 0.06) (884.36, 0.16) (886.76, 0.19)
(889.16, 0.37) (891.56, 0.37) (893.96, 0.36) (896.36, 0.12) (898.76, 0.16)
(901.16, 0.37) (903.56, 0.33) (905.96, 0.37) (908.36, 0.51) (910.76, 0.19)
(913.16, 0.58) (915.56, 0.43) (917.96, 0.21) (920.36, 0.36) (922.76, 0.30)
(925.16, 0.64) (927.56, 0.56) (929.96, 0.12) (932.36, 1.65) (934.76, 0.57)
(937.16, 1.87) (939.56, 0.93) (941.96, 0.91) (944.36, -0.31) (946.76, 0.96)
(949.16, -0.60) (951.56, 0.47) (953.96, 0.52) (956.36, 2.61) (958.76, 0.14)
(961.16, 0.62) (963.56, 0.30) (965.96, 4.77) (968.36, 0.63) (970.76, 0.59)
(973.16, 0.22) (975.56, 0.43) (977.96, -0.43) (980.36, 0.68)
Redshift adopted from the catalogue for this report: 0.93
